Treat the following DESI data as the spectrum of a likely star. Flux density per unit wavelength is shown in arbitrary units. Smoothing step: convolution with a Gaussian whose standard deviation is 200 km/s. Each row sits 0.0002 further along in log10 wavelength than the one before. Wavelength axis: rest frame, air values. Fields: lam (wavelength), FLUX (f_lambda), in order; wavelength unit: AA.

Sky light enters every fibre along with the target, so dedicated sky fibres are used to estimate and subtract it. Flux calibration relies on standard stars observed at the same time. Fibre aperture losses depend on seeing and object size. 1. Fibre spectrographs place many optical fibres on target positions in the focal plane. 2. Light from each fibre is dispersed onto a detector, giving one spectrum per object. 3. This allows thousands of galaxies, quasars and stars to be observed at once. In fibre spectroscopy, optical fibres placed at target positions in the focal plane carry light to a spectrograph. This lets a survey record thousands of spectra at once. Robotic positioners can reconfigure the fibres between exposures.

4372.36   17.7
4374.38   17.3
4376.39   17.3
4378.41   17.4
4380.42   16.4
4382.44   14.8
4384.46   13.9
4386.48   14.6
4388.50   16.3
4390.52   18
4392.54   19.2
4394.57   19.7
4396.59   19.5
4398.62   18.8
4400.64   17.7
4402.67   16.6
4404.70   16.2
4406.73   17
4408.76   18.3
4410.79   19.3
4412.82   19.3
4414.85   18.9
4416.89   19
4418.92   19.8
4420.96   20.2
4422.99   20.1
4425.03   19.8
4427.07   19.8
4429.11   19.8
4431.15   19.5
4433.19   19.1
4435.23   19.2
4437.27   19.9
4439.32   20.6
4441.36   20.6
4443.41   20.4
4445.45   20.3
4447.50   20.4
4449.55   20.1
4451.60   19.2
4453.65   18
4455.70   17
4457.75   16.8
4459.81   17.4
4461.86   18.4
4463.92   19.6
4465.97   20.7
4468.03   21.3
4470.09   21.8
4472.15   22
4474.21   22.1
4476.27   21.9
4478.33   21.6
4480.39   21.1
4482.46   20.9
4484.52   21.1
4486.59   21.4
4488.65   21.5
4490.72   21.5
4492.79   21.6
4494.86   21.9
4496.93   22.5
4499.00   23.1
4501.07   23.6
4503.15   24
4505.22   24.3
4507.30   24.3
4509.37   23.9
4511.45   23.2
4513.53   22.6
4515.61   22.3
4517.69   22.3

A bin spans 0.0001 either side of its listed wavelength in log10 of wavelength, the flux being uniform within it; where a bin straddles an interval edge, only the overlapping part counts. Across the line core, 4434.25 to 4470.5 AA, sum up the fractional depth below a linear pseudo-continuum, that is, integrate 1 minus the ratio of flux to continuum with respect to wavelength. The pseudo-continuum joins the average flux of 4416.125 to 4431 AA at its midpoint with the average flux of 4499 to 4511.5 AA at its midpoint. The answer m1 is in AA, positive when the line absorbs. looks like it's 2.92 AA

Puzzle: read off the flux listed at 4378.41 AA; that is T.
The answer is 17.4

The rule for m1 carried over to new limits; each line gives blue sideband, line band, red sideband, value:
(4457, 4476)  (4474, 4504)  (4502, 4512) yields 0.4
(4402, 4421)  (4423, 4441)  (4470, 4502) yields -0.4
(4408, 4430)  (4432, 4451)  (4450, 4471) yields -0.8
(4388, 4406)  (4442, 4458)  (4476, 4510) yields 1.0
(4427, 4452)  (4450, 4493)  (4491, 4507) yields 2.6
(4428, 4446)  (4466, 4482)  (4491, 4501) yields -0.1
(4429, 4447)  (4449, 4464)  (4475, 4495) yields 1.7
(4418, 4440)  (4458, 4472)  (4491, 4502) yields 0.9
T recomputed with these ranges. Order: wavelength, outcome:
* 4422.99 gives 20.1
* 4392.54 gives 19.2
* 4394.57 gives 19.7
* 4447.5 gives 20.4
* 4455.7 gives 17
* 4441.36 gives 20.6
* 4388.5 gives 16.3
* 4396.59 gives 19.5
